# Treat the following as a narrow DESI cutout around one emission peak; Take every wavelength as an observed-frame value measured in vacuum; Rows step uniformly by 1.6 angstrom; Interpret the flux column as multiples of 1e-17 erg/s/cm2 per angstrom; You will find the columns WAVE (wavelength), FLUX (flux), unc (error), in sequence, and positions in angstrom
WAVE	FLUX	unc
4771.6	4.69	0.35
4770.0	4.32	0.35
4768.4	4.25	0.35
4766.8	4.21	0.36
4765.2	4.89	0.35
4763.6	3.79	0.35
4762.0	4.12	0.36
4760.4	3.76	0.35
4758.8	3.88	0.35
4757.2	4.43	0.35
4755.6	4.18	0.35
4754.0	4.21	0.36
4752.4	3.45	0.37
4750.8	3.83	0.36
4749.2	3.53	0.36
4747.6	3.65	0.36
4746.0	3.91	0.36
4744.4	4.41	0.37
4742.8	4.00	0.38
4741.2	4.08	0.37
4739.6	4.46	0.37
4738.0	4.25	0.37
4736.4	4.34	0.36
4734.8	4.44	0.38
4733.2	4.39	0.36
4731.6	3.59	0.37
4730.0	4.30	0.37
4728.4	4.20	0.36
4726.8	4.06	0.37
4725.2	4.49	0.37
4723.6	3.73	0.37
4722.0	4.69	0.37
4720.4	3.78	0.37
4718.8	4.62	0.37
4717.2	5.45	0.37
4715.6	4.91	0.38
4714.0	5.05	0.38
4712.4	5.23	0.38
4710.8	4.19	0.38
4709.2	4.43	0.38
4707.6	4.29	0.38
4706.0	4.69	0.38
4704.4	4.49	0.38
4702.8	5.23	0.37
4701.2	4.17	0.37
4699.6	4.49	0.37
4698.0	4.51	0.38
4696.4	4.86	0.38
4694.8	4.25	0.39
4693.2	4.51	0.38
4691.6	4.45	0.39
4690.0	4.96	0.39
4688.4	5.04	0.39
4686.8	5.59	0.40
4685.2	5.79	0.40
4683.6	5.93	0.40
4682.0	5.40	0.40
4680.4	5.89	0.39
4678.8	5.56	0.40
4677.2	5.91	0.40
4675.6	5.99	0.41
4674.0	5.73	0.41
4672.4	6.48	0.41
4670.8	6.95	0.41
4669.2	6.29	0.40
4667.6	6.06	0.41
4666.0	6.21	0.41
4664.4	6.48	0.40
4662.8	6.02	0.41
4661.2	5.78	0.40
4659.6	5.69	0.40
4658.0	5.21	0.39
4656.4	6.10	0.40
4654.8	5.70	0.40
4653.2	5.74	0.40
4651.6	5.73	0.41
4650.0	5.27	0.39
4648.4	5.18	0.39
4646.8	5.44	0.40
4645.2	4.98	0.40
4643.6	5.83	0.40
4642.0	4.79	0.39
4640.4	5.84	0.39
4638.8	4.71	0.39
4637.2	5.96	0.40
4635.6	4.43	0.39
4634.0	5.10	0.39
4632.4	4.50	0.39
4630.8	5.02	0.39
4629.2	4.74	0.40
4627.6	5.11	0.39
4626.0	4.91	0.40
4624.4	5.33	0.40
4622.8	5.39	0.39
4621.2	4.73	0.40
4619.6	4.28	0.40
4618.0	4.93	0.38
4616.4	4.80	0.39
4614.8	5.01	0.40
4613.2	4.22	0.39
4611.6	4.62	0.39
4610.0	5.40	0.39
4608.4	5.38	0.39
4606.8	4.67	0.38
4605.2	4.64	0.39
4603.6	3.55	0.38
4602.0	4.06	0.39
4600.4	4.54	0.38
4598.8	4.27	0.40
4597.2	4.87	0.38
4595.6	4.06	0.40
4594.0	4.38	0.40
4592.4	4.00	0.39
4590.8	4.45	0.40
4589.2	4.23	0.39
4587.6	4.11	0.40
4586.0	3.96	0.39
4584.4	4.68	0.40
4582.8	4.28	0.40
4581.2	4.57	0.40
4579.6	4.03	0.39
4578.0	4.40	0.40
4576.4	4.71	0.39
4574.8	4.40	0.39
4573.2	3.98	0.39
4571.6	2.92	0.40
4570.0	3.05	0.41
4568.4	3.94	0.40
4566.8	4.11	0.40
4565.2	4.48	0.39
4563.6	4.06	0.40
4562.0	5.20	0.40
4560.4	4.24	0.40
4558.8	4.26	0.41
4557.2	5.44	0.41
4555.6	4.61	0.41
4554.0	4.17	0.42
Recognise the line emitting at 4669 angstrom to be C III]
